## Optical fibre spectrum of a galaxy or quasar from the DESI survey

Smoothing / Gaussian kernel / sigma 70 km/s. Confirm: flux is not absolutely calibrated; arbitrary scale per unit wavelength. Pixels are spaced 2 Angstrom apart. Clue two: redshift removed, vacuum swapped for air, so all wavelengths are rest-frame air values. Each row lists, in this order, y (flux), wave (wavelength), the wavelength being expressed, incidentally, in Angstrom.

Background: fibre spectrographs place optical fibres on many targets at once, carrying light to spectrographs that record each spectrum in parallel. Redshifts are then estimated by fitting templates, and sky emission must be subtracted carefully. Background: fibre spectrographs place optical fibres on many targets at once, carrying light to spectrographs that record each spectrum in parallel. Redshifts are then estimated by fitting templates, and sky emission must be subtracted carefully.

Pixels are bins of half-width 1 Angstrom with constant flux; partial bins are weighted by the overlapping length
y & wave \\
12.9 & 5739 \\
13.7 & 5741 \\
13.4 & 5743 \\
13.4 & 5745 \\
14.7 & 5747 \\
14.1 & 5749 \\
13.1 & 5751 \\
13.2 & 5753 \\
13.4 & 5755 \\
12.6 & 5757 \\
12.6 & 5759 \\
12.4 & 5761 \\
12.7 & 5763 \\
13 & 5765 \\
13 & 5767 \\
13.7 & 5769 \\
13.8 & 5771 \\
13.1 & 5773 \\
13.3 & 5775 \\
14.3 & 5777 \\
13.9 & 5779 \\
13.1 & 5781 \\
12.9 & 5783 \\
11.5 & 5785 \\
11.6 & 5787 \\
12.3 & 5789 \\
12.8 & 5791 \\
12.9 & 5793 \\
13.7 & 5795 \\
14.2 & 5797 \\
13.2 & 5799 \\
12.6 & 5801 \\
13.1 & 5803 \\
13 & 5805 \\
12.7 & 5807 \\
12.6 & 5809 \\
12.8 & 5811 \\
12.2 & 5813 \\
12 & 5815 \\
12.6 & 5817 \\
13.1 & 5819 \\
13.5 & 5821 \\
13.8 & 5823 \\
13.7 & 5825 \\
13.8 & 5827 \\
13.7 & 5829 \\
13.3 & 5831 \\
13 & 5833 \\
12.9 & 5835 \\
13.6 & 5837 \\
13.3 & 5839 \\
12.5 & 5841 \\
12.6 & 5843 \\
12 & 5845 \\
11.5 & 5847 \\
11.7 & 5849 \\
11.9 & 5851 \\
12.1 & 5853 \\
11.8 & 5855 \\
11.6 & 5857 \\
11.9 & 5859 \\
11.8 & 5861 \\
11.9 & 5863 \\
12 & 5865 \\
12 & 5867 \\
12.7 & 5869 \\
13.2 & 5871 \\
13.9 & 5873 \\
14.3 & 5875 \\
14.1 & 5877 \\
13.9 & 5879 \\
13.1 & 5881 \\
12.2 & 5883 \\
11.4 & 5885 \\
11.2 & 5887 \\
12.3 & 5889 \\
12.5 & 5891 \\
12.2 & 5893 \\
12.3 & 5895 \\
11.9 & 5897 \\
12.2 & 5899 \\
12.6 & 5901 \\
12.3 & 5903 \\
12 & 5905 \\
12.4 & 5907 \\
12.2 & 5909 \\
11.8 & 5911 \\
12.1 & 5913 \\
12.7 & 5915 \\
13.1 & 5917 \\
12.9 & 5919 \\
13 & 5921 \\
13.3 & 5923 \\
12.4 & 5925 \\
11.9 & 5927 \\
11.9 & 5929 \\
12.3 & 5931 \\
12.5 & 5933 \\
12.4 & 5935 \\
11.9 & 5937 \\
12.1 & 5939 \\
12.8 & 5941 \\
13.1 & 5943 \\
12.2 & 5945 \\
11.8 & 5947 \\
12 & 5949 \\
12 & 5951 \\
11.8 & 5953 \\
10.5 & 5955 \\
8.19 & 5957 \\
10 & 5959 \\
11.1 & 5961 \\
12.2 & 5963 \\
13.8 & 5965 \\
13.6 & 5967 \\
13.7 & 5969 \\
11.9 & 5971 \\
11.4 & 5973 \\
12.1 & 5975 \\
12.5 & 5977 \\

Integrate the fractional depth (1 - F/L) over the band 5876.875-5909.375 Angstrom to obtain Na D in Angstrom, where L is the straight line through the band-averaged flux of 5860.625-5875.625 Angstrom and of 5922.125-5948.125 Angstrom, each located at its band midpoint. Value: 0.6 Angstrom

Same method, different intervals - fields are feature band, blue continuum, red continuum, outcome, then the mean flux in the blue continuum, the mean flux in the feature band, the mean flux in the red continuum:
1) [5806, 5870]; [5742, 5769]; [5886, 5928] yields 0.83 Angstrom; 13.2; 12.6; 12.3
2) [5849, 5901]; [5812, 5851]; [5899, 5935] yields 0.96 Angstrom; 12.9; 12.4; 12.4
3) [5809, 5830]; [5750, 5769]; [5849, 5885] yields -0.62 Angstrom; 12.9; 13.1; 12.6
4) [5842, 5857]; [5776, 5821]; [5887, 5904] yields 0.74 Angstrom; 12.9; 11.9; 12.2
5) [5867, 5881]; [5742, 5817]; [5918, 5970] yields -1.12 Angstrom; 13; 13.5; 12.1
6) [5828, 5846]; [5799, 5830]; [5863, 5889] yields -0.08 Angstrom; 13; 13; 12.8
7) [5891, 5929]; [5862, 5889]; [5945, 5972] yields -0.20 Angstrom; 12.7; 12.4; 11.8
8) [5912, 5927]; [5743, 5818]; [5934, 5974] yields -0.72 Angstrom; 13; 12.7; 11.9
